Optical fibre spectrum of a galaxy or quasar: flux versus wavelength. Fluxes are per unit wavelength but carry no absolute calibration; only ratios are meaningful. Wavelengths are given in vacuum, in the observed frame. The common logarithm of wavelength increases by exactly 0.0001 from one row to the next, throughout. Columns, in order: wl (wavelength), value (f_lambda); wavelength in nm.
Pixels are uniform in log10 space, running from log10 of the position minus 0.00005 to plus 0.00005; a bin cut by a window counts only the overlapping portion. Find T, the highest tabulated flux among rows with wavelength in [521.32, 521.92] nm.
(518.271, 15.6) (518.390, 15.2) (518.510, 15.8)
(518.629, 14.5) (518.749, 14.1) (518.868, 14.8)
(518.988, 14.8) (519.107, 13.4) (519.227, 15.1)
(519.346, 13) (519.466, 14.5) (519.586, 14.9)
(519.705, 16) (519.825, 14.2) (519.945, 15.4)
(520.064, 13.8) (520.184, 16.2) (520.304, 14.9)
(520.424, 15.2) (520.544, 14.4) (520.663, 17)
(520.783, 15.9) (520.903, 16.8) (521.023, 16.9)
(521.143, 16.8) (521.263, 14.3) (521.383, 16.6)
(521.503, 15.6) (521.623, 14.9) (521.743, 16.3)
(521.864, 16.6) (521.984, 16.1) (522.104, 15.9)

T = 16.6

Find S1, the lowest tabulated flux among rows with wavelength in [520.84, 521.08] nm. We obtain 16.8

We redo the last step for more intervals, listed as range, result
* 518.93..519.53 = 13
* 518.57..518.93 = 14.1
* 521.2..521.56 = 14.3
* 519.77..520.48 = 13.8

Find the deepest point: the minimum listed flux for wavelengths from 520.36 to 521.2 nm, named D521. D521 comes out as 14.4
